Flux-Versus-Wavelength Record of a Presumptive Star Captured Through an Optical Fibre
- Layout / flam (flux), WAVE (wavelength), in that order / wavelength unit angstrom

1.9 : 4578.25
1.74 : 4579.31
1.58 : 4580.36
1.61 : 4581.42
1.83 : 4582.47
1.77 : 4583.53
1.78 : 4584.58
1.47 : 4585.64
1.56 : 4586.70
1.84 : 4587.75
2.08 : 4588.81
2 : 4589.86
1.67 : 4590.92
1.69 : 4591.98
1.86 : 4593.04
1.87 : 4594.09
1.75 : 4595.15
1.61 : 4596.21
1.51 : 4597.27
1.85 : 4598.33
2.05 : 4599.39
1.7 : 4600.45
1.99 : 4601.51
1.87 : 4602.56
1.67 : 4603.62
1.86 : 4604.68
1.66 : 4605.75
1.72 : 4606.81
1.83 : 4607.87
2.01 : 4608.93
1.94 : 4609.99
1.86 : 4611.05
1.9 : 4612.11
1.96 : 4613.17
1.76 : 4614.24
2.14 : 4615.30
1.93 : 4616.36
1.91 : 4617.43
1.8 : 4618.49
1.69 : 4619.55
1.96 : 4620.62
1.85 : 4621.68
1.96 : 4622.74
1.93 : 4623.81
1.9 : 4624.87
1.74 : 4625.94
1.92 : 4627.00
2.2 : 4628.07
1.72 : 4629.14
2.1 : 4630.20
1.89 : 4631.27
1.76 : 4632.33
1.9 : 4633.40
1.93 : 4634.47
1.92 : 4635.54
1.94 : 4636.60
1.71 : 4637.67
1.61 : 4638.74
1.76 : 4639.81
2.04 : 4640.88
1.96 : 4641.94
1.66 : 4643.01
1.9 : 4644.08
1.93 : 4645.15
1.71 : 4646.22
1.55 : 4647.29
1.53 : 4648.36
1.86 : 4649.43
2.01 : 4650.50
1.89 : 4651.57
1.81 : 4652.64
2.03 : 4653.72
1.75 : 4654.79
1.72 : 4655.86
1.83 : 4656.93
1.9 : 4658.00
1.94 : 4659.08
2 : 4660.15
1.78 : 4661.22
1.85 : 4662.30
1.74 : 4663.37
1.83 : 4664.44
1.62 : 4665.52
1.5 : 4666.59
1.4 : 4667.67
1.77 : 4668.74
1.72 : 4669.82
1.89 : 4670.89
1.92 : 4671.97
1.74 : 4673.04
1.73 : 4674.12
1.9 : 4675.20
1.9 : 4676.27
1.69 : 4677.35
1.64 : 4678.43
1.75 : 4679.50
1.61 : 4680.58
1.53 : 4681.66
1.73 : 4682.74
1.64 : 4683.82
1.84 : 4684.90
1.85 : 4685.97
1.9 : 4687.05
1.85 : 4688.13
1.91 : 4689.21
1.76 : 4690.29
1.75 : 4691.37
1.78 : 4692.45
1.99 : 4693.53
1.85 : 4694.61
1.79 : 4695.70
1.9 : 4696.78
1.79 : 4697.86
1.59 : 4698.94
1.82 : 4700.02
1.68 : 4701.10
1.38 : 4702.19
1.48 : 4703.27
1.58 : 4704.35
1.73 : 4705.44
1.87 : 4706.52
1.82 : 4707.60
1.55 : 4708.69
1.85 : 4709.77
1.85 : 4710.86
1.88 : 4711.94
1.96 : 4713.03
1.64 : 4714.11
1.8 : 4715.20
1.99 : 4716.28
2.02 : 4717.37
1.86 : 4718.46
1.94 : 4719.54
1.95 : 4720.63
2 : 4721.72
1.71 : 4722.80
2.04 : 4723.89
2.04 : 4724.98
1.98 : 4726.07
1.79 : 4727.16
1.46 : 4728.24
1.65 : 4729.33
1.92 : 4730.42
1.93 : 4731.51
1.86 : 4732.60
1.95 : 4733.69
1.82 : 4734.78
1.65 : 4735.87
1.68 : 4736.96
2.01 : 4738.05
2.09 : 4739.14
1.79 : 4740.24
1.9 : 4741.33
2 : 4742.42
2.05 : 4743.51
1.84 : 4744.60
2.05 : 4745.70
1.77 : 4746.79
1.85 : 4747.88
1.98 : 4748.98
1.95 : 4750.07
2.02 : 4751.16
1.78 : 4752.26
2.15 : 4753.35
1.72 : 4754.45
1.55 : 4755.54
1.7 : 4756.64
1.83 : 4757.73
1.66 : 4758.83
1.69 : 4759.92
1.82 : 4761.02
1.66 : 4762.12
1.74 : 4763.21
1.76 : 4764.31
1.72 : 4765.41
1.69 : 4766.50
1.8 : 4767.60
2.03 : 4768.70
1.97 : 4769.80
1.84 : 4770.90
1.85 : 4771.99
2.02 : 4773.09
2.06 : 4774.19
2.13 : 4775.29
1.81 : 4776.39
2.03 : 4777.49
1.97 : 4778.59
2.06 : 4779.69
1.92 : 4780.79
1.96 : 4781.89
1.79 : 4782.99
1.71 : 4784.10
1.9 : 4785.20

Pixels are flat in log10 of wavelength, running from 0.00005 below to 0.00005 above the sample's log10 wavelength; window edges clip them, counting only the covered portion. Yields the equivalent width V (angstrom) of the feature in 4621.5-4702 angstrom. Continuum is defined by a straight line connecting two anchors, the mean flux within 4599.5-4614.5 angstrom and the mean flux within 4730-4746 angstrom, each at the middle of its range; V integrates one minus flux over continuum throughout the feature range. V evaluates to 2.6 angstrom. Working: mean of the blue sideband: 1.85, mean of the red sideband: 1.9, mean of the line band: 1.81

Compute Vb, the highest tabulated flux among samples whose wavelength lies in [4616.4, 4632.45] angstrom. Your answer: 2.2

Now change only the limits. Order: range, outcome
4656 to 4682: 2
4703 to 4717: 1.99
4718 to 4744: 2.09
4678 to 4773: 2.15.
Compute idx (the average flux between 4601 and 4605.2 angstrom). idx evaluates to 1.85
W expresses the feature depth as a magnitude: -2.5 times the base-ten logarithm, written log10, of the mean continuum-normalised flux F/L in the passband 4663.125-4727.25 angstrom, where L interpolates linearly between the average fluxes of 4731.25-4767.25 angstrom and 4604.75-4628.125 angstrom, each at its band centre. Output 0.04 mag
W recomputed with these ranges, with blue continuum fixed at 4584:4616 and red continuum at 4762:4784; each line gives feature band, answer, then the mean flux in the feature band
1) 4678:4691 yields 0.06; 1.75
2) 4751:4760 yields 0.06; 1.78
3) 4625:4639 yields -0.03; 1.88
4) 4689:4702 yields 0.04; 1.79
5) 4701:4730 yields 0.04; 1.8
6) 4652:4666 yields 0.01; 1.83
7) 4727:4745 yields 0.02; 1.85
